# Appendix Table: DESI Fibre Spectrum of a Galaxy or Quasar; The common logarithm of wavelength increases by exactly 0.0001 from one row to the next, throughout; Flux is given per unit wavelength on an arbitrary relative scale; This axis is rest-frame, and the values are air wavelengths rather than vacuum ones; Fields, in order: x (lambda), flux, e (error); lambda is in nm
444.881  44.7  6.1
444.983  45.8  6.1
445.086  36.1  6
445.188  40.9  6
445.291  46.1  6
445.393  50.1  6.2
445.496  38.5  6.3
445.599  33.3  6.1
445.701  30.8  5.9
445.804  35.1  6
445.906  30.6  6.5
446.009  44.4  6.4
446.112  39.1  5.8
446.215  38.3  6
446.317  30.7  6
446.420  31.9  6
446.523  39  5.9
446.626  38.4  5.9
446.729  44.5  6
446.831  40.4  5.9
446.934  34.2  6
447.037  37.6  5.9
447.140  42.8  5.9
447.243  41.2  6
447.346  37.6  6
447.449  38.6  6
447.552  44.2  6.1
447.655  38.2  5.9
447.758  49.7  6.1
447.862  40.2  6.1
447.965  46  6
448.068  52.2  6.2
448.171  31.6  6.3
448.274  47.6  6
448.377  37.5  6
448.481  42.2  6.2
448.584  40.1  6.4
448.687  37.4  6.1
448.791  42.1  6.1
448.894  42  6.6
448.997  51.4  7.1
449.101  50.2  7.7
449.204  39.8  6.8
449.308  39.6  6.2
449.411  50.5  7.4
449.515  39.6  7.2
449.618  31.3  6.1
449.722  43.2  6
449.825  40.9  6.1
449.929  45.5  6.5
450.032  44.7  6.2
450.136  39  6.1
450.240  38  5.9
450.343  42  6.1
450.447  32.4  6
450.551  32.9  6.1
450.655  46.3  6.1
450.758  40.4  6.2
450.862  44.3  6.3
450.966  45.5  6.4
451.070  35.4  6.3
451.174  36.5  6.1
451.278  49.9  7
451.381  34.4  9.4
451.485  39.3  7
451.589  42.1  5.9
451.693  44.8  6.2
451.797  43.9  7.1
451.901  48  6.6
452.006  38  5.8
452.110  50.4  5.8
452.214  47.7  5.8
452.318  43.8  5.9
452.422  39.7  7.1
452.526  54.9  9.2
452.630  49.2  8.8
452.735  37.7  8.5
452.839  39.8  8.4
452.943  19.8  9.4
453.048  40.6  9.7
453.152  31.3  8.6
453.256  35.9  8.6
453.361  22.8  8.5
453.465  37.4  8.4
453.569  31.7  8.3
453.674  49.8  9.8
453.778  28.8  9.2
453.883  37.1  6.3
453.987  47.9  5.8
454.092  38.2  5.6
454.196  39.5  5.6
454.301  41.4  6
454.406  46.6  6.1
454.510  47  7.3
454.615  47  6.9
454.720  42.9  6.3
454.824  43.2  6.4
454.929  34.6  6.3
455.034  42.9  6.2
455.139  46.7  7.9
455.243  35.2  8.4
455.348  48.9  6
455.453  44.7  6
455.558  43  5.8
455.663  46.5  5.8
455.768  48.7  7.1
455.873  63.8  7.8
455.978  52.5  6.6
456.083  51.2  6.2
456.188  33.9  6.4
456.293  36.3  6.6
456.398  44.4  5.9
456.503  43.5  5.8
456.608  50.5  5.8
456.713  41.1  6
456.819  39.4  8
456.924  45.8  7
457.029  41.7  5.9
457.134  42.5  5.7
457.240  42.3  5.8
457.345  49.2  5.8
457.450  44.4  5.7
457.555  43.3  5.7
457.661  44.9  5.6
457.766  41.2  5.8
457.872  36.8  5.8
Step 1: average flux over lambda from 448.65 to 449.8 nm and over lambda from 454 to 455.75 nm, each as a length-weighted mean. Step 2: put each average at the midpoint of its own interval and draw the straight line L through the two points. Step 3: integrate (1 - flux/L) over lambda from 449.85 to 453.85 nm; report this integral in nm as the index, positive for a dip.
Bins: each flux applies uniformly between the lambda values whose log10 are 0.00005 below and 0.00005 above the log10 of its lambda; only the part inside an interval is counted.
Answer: 0.254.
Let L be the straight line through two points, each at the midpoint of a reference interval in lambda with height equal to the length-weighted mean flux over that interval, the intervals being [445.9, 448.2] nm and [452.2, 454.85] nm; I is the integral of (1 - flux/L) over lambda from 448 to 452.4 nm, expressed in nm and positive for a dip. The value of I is -0.232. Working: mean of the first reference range 39.9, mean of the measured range 42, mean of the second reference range 39.9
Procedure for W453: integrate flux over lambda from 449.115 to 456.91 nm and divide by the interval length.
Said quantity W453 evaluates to 41.8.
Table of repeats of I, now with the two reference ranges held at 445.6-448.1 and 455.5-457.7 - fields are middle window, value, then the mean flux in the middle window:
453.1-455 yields 0.20 nm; 39.1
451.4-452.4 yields -0.03 nm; 43.7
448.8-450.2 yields -0.07 nm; 42.8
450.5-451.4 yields 0.02 nm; 40.9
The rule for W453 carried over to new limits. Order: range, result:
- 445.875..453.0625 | 41.1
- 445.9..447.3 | 38.3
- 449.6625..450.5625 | 40.1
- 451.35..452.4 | 43.3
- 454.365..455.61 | 43.5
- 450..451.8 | 40.5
